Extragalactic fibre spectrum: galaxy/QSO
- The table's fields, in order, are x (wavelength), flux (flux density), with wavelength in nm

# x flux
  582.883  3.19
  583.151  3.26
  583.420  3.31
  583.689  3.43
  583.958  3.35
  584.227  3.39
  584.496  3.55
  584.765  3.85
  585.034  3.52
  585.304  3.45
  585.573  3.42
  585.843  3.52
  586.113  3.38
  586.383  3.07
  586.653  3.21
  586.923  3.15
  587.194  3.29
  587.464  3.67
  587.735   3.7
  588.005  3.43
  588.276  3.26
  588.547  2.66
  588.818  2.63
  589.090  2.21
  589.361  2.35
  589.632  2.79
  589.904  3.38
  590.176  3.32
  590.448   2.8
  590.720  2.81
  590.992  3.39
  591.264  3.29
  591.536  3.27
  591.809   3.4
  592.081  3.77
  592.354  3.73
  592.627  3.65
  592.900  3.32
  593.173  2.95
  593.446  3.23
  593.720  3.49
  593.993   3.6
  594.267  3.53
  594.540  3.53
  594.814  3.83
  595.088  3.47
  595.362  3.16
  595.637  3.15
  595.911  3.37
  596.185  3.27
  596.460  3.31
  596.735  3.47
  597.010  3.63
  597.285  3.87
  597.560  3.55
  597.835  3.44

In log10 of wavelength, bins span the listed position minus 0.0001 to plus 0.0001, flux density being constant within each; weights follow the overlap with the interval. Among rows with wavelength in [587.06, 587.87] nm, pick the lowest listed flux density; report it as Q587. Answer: 3.29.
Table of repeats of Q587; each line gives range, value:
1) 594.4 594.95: 3.53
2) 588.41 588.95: 2.63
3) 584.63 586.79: 3.07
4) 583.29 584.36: 3.31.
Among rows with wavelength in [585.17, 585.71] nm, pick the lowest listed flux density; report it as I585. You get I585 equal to 3.42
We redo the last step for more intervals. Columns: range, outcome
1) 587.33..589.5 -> 2.21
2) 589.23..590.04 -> 2.35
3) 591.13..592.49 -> 3.27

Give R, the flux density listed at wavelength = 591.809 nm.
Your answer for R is 3.4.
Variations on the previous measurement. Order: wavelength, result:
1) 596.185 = 3.27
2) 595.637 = 3.15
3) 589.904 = 3.38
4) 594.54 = 3.53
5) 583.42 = 3.31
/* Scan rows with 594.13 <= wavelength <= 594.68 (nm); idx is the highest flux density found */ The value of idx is 3.53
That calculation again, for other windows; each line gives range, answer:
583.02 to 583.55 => 3.31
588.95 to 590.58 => 3.38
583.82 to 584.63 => 3.55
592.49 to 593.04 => 3.65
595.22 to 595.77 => 3.16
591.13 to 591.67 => 3.29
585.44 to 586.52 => 3.52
